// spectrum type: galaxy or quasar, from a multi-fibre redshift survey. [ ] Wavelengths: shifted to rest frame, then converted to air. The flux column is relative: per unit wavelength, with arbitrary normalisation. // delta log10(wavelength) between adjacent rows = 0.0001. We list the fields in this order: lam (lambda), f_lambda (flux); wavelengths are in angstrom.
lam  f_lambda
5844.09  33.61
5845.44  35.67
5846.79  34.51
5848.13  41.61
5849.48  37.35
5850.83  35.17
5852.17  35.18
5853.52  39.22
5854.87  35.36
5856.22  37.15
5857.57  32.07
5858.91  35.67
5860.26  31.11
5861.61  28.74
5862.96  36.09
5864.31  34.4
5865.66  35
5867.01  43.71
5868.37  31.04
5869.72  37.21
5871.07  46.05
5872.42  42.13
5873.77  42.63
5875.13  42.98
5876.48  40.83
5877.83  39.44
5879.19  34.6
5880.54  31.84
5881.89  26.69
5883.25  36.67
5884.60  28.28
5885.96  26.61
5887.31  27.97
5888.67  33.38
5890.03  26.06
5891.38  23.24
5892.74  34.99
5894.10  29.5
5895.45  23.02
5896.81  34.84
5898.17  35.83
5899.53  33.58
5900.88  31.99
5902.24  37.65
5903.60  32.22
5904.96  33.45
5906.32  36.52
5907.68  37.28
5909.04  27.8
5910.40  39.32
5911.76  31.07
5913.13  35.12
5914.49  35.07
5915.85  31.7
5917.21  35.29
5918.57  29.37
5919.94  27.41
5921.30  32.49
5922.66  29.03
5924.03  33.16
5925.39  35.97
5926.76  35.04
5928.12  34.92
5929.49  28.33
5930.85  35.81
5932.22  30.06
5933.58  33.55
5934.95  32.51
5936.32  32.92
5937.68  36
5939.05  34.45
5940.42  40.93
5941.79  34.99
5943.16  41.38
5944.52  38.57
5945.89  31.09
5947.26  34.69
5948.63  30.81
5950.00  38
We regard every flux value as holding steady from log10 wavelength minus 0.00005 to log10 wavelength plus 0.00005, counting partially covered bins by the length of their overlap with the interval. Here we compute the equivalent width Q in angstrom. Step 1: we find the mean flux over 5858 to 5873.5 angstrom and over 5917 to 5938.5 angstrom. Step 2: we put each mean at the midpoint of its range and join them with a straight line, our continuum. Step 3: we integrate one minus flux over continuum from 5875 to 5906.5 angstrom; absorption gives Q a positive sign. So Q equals 2.4 angstrom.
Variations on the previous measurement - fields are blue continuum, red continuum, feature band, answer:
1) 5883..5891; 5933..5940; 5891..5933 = -1.34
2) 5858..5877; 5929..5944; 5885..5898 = 2.66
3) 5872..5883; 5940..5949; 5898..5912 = 1.00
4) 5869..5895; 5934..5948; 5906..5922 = 0.85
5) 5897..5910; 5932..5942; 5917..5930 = 0.91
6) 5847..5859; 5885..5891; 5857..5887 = -3.38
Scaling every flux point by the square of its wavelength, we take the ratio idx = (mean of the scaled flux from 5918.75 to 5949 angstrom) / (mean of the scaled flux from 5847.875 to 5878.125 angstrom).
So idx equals 0.93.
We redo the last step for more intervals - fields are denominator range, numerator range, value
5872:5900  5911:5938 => 1.00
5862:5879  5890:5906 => 0.82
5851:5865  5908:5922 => 0.96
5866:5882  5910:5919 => 0.89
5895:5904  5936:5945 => 1.14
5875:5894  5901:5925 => 1.05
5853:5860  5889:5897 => 0.81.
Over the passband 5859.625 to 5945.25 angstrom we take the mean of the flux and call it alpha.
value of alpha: 34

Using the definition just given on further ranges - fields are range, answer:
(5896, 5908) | 34.6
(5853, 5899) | 34.2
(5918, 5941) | 33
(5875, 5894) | 32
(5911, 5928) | 32.7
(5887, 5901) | 30.4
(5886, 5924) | 32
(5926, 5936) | 32.9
